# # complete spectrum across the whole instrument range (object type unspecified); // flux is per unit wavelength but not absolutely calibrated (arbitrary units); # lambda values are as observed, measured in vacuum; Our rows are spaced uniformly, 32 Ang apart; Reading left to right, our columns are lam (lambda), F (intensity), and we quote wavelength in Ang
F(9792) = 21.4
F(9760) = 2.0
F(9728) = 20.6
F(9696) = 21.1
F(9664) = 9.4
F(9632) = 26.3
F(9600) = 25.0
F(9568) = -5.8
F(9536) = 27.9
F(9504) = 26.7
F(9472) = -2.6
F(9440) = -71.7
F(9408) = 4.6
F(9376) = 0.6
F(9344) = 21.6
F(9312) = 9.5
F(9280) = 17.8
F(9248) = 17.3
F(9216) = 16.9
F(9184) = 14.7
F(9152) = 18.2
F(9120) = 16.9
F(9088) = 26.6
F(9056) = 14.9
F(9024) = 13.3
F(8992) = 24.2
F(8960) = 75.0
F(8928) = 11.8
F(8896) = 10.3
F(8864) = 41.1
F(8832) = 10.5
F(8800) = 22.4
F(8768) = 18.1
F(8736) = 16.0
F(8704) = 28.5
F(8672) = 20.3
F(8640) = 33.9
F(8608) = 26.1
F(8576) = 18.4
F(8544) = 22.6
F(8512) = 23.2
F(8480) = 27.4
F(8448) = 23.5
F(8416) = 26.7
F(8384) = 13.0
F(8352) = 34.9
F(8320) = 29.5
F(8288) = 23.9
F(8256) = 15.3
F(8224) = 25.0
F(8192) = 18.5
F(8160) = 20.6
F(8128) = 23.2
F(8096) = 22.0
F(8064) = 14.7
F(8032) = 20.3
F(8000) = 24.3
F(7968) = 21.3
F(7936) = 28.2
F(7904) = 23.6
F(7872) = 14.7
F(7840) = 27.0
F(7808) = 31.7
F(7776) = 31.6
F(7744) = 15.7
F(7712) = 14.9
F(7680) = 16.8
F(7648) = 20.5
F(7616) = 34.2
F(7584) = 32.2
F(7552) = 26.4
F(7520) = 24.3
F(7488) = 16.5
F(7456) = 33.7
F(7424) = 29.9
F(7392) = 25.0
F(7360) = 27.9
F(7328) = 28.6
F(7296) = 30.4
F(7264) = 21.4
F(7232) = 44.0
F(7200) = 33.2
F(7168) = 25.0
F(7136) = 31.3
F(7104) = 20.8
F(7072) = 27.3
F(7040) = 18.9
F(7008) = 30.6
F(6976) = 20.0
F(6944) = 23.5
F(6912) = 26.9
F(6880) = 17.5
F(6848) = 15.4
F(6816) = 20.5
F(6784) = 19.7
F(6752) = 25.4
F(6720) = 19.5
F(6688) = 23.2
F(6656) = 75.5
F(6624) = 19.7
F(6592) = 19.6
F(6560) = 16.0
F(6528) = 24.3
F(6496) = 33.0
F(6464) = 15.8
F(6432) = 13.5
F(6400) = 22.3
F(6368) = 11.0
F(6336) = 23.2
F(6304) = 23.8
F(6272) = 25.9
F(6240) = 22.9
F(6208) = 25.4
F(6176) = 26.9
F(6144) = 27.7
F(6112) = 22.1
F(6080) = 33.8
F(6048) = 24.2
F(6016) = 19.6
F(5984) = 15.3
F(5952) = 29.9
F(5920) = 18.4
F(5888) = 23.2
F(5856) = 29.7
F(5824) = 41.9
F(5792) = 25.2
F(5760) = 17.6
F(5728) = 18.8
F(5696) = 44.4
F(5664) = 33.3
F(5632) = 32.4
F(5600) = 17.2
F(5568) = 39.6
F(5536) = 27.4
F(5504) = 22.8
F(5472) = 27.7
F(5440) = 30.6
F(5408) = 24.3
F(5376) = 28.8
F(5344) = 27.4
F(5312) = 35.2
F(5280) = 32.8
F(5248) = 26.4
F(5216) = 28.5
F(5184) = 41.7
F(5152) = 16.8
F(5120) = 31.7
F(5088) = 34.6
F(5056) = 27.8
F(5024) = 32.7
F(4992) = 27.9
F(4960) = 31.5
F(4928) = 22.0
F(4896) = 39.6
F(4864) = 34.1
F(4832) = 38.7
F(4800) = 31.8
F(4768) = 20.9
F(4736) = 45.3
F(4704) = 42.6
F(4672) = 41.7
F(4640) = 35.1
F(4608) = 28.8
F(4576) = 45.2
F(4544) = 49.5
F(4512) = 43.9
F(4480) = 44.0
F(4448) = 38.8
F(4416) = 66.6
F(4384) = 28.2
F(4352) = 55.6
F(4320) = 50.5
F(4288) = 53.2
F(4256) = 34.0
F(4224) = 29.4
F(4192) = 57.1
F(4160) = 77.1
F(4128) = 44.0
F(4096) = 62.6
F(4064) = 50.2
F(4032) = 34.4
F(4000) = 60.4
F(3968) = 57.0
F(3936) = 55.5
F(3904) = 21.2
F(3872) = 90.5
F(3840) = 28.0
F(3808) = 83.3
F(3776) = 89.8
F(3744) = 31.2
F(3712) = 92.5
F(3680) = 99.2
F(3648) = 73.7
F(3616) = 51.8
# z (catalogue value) 0.79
